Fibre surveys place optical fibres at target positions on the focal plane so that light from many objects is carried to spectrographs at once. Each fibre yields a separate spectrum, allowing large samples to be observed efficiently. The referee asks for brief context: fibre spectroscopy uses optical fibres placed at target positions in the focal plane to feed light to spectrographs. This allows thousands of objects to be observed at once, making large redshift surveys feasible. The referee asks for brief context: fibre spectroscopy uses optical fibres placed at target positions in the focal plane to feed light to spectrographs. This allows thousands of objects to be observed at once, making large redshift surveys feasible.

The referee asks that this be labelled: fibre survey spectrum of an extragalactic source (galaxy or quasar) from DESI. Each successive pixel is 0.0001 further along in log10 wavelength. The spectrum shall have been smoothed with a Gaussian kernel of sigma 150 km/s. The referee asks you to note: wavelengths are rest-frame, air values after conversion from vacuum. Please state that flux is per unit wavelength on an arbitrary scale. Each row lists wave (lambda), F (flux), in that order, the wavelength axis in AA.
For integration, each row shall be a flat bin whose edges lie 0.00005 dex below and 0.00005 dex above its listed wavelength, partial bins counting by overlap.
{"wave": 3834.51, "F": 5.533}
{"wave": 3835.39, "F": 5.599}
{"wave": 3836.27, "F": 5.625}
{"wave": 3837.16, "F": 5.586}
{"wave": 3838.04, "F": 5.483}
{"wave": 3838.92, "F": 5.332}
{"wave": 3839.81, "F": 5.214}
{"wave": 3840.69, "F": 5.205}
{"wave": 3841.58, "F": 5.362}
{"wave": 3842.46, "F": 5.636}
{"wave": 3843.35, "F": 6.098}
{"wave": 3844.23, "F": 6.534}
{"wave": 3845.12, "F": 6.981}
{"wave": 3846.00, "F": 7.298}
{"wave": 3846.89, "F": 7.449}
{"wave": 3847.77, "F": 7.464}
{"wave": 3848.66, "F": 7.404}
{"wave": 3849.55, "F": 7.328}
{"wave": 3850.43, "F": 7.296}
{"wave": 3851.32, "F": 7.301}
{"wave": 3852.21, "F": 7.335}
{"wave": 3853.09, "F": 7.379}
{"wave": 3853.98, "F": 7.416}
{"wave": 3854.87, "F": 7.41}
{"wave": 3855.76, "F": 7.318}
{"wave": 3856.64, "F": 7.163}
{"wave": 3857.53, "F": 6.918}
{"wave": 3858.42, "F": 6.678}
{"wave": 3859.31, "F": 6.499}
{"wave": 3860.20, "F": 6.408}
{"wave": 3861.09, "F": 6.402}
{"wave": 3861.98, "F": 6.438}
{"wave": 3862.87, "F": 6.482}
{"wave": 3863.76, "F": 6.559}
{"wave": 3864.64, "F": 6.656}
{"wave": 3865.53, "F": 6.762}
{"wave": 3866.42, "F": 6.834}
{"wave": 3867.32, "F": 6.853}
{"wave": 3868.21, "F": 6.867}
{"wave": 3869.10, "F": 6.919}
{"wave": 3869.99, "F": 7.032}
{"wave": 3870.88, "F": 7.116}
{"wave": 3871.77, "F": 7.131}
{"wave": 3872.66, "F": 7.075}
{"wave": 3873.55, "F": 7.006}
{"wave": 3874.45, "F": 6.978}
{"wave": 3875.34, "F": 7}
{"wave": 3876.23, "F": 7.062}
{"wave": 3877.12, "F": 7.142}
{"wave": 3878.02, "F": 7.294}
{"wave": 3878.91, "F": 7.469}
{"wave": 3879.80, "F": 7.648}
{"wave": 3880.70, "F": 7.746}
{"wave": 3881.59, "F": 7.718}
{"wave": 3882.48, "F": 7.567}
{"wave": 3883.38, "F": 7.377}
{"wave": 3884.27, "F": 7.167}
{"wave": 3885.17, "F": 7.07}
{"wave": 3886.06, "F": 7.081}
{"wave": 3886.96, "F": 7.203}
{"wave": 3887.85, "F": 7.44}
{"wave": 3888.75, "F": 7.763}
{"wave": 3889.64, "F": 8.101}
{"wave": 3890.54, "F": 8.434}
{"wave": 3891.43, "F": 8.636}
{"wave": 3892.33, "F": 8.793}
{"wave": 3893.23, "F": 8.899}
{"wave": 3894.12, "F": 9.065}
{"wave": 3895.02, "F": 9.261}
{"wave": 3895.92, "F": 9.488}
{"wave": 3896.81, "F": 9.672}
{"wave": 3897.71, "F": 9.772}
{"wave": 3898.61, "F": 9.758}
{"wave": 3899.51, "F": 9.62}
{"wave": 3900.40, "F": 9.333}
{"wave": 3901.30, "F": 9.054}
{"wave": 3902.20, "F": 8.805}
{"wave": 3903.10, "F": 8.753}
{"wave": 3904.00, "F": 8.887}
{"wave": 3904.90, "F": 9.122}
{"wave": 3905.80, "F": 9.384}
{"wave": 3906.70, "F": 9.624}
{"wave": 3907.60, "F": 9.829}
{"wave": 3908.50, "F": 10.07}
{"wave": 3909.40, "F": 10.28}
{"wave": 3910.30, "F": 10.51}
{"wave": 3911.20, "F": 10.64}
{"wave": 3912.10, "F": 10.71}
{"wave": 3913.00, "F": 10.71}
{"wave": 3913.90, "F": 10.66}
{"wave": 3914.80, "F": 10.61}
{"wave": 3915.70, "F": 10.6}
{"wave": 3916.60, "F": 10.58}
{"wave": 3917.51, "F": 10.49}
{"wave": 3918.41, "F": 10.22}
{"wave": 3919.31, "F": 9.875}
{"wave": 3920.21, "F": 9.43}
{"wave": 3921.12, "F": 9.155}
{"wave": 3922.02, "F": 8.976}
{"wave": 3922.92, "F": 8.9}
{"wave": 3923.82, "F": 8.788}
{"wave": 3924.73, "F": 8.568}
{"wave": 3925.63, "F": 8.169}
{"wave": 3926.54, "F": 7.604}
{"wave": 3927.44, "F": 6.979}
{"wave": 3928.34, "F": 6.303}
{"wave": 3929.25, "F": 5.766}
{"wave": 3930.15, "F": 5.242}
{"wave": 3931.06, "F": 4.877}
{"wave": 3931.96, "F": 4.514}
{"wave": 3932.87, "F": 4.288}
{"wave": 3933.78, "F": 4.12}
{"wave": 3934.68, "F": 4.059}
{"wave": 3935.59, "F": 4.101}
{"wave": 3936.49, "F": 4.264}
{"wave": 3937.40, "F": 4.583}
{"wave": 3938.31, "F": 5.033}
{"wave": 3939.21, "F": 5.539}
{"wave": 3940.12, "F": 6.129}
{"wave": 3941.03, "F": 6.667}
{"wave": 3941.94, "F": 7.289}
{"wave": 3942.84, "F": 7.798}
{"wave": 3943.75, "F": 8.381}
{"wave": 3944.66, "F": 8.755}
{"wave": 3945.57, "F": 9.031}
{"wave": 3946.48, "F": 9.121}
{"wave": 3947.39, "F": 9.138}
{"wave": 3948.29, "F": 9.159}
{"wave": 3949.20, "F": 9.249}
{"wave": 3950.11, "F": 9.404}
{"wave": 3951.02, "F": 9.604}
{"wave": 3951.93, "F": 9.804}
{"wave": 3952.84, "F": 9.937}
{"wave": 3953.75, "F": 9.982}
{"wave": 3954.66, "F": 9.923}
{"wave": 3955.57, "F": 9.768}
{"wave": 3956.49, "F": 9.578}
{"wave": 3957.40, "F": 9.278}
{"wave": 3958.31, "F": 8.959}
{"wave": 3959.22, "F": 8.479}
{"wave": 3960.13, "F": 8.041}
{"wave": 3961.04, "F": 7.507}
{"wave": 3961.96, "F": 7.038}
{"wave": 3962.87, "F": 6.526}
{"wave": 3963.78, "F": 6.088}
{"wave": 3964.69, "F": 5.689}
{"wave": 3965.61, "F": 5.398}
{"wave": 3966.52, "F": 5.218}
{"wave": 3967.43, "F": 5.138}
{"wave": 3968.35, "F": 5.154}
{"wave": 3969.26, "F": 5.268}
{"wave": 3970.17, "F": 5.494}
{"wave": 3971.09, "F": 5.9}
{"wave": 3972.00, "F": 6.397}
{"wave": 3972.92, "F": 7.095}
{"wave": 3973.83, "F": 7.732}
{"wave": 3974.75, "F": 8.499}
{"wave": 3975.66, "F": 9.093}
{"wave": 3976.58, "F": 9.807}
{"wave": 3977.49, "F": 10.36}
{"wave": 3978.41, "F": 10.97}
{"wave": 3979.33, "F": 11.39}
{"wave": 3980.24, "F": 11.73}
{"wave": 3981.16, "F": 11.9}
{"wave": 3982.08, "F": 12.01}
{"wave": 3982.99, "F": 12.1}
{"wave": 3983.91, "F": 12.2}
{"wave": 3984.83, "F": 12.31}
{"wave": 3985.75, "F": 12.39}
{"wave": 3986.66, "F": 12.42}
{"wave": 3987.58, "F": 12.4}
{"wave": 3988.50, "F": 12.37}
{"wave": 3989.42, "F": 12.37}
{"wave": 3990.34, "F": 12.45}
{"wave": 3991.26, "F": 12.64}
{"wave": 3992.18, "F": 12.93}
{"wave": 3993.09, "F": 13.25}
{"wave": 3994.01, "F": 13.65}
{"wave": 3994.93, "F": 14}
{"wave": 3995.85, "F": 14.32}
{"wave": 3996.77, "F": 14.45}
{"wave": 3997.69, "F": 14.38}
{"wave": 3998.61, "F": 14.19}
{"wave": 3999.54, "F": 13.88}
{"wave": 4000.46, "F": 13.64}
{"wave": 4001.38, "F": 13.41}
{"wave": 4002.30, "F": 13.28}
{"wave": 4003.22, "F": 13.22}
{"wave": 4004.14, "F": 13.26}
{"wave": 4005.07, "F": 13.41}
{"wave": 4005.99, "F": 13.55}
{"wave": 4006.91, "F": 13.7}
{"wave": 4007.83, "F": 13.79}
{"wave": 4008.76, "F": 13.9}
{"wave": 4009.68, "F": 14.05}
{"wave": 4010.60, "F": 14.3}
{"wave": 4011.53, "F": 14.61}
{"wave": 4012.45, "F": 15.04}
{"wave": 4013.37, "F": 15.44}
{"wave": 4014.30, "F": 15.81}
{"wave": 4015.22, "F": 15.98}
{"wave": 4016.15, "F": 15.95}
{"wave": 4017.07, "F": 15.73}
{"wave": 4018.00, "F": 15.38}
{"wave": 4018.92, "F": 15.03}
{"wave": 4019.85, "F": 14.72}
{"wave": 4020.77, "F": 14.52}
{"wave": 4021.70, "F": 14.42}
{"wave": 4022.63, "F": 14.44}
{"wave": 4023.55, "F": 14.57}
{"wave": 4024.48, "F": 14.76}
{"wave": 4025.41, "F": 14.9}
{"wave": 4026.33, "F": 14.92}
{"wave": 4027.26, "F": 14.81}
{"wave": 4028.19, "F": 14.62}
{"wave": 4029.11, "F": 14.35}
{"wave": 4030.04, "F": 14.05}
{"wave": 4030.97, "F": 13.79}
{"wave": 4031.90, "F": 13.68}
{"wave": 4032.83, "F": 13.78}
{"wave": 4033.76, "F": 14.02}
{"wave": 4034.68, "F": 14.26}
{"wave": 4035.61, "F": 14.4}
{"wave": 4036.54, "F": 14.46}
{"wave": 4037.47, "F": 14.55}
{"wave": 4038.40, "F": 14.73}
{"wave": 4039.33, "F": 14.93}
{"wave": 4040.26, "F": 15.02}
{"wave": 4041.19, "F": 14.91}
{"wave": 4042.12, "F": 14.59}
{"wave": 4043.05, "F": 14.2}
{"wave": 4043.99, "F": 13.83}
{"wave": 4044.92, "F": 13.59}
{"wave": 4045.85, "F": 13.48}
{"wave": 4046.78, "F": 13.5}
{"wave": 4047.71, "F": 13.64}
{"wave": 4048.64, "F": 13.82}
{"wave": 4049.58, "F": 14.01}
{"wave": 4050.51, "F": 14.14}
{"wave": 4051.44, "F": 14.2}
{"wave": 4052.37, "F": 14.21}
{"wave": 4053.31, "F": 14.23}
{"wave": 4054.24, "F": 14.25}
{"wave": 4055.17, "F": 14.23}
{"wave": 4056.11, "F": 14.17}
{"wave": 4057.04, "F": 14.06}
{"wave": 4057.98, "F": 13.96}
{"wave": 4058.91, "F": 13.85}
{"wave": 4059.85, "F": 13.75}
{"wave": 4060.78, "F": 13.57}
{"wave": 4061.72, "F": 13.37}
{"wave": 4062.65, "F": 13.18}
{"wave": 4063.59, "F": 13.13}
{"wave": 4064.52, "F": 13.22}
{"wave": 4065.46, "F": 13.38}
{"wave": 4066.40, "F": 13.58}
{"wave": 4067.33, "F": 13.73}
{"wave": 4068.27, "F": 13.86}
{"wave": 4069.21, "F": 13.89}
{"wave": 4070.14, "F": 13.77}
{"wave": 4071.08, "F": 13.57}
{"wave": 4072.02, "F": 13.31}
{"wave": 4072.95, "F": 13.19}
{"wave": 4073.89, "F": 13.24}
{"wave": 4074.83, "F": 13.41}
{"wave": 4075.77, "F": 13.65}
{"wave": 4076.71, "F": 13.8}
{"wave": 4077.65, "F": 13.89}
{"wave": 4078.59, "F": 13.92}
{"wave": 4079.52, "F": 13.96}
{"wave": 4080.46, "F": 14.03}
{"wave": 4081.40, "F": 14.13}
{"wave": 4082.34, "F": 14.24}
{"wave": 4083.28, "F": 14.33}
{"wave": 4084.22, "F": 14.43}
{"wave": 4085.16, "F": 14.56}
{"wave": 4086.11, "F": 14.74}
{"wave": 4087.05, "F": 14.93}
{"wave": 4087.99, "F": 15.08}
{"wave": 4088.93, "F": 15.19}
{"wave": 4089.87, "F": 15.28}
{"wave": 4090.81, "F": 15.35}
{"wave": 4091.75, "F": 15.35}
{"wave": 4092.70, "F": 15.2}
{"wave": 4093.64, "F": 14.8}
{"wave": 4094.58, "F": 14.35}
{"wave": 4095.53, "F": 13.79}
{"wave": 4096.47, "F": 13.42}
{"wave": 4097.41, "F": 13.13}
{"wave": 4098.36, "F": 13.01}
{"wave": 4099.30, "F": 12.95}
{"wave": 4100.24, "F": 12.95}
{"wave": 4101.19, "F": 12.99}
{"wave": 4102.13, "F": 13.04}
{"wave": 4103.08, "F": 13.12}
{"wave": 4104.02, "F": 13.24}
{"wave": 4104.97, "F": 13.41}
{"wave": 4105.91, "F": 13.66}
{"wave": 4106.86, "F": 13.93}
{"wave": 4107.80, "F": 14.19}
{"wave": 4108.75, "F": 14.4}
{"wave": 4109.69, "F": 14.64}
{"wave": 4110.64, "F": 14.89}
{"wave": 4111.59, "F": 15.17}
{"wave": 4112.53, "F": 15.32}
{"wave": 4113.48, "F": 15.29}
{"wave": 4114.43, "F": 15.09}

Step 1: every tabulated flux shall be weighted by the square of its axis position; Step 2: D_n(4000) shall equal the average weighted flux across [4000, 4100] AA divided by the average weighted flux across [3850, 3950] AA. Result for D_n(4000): 1.9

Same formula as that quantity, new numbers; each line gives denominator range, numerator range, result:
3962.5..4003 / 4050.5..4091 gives 1.39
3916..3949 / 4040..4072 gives 2.02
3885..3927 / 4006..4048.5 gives 1.66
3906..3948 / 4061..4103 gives 1.88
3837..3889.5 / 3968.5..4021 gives 1.94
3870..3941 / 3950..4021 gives 1.47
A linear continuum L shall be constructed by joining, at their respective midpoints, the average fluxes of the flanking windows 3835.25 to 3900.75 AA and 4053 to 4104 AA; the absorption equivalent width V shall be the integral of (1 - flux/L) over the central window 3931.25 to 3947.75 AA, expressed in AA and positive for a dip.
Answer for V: 5.74 AA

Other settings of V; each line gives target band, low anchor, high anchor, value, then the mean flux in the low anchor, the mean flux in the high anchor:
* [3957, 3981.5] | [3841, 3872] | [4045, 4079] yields 6.7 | 6.87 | 13.7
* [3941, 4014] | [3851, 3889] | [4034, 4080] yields 3.6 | 7.08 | 13.9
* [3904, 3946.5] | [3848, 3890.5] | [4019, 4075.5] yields 5.5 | 7.14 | 14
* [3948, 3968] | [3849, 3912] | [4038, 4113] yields 4.2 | 7.92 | 14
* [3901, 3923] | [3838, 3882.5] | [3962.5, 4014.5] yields -3.0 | 6.86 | 11.3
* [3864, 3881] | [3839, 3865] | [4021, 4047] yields 1.2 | 6.73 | 14.3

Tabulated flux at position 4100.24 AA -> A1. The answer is 12.95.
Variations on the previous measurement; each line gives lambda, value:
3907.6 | 9.829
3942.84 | 7.798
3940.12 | 6.129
